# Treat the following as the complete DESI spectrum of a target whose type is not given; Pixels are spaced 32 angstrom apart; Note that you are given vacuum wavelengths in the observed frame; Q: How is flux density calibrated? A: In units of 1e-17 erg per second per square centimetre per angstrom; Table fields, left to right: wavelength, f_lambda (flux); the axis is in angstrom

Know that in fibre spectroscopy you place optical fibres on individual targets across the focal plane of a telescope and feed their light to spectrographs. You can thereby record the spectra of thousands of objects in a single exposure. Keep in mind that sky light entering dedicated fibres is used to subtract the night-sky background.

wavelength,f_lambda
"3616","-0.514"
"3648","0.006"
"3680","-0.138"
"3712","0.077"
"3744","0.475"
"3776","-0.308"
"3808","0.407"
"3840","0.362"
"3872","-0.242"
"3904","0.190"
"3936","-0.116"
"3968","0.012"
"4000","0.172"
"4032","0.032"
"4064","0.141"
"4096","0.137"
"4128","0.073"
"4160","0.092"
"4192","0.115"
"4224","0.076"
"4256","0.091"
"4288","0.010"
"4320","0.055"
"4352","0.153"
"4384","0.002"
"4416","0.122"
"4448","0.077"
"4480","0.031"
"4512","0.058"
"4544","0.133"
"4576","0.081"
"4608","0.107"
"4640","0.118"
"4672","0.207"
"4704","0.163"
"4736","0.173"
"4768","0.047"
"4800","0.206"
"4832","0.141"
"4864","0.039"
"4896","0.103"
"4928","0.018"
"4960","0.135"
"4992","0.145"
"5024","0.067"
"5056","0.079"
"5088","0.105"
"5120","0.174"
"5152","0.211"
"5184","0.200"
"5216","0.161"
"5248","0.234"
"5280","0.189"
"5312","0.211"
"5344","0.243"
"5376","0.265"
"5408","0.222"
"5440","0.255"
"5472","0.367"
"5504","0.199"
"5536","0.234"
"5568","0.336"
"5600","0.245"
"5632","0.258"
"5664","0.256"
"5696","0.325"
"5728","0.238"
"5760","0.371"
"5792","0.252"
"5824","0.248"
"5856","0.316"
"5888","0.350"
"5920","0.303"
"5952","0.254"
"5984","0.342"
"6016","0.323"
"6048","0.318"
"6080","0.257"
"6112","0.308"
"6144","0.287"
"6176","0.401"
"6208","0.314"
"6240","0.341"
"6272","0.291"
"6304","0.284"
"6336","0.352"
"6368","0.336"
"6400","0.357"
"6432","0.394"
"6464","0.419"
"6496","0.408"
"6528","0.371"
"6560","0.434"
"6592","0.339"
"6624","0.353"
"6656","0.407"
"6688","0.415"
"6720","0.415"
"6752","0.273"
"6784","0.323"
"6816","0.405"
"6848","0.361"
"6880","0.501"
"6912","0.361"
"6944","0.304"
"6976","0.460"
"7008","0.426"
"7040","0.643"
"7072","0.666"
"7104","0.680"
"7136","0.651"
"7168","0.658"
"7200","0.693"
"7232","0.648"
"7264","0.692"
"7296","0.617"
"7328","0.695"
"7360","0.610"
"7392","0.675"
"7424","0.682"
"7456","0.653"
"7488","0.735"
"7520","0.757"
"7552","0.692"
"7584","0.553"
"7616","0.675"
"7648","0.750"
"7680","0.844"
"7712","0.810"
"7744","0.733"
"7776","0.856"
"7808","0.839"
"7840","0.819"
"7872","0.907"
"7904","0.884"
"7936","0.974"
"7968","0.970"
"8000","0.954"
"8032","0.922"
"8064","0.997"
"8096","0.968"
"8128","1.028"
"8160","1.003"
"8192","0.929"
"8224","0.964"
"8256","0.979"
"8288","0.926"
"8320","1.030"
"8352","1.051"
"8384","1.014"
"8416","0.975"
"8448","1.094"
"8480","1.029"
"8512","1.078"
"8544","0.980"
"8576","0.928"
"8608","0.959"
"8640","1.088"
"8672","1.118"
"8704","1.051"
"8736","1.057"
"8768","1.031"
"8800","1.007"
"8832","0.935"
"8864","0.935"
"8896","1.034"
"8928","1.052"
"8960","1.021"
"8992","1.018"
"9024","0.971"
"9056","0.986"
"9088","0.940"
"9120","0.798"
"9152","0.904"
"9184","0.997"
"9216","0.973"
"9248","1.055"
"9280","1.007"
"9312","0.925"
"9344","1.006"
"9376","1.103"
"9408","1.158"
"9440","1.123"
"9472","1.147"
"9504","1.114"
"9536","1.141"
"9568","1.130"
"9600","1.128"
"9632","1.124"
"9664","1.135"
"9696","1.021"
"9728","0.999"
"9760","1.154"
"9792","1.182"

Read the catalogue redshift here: 0.763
